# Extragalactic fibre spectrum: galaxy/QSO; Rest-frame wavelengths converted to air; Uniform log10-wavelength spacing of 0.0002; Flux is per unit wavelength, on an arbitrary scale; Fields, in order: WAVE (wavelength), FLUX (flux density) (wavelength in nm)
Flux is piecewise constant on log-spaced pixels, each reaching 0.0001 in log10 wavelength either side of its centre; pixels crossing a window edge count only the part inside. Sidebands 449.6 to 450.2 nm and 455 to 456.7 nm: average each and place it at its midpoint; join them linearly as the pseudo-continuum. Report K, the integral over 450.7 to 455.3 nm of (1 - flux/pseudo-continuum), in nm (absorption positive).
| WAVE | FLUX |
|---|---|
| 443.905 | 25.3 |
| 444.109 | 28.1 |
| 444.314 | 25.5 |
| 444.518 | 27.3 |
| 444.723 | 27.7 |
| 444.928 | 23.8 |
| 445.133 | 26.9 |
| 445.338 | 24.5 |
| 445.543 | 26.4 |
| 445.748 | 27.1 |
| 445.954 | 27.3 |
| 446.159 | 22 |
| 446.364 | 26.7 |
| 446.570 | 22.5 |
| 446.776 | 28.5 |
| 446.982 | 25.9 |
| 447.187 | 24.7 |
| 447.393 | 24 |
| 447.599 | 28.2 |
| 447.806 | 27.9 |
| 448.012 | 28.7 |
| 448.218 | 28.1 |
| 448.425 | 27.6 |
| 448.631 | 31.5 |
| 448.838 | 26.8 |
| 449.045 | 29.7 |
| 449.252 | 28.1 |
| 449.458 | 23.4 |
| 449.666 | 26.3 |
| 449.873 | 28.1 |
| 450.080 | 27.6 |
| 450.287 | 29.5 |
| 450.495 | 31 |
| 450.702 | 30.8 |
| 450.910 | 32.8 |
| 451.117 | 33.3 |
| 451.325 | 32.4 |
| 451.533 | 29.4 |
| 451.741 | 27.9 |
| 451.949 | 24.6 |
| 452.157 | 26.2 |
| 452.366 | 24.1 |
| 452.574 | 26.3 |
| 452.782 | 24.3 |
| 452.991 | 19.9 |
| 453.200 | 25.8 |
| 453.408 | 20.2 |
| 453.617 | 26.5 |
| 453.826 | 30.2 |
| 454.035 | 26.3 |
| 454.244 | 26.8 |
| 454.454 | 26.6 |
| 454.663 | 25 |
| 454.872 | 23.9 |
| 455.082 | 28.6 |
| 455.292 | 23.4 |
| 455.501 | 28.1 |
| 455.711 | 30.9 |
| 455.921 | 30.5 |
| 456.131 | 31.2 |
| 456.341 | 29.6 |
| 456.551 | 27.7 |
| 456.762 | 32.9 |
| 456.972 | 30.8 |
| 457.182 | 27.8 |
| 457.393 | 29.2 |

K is 0.24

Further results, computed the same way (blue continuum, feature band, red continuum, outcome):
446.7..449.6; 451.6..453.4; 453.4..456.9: 0.19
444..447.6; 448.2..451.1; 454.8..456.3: -0.22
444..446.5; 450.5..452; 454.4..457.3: -0.17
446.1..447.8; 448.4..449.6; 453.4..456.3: -0.08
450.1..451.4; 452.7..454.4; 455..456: 0.26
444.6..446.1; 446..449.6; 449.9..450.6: 0.13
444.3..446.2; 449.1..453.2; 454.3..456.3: -0.11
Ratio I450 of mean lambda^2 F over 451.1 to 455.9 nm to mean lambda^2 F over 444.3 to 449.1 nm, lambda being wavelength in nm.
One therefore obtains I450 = 1.03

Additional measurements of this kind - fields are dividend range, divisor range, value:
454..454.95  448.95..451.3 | 0.90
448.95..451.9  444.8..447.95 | 1.15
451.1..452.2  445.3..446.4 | 1.15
